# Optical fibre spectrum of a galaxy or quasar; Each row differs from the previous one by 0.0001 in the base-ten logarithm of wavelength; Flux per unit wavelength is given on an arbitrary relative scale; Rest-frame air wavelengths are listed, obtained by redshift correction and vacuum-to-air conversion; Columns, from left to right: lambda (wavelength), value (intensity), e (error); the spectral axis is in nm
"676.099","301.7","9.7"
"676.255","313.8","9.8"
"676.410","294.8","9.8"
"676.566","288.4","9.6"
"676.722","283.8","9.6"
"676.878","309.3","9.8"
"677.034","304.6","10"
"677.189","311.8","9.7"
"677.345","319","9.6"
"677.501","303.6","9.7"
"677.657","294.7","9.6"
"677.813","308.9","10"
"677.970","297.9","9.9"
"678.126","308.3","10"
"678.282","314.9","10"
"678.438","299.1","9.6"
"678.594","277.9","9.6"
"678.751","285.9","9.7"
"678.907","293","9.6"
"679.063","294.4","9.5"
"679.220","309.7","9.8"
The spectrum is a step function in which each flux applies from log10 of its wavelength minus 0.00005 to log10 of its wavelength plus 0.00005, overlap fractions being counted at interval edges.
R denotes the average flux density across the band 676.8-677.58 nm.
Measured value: 310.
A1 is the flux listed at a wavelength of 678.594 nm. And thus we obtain 277.9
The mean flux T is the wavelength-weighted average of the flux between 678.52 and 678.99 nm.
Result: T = 286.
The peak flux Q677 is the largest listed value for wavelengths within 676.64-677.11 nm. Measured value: 309.3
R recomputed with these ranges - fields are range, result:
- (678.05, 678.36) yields 312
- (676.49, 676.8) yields 286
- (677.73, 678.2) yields 304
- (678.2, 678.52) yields 307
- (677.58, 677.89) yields 302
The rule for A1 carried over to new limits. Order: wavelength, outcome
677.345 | 319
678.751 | 285.9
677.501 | 303.6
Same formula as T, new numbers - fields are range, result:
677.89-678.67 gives 300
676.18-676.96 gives 298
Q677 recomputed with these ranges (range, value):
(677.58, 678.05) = 308.9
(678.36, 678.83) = 299.1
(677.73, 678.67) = 314.9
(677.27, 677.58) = 319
